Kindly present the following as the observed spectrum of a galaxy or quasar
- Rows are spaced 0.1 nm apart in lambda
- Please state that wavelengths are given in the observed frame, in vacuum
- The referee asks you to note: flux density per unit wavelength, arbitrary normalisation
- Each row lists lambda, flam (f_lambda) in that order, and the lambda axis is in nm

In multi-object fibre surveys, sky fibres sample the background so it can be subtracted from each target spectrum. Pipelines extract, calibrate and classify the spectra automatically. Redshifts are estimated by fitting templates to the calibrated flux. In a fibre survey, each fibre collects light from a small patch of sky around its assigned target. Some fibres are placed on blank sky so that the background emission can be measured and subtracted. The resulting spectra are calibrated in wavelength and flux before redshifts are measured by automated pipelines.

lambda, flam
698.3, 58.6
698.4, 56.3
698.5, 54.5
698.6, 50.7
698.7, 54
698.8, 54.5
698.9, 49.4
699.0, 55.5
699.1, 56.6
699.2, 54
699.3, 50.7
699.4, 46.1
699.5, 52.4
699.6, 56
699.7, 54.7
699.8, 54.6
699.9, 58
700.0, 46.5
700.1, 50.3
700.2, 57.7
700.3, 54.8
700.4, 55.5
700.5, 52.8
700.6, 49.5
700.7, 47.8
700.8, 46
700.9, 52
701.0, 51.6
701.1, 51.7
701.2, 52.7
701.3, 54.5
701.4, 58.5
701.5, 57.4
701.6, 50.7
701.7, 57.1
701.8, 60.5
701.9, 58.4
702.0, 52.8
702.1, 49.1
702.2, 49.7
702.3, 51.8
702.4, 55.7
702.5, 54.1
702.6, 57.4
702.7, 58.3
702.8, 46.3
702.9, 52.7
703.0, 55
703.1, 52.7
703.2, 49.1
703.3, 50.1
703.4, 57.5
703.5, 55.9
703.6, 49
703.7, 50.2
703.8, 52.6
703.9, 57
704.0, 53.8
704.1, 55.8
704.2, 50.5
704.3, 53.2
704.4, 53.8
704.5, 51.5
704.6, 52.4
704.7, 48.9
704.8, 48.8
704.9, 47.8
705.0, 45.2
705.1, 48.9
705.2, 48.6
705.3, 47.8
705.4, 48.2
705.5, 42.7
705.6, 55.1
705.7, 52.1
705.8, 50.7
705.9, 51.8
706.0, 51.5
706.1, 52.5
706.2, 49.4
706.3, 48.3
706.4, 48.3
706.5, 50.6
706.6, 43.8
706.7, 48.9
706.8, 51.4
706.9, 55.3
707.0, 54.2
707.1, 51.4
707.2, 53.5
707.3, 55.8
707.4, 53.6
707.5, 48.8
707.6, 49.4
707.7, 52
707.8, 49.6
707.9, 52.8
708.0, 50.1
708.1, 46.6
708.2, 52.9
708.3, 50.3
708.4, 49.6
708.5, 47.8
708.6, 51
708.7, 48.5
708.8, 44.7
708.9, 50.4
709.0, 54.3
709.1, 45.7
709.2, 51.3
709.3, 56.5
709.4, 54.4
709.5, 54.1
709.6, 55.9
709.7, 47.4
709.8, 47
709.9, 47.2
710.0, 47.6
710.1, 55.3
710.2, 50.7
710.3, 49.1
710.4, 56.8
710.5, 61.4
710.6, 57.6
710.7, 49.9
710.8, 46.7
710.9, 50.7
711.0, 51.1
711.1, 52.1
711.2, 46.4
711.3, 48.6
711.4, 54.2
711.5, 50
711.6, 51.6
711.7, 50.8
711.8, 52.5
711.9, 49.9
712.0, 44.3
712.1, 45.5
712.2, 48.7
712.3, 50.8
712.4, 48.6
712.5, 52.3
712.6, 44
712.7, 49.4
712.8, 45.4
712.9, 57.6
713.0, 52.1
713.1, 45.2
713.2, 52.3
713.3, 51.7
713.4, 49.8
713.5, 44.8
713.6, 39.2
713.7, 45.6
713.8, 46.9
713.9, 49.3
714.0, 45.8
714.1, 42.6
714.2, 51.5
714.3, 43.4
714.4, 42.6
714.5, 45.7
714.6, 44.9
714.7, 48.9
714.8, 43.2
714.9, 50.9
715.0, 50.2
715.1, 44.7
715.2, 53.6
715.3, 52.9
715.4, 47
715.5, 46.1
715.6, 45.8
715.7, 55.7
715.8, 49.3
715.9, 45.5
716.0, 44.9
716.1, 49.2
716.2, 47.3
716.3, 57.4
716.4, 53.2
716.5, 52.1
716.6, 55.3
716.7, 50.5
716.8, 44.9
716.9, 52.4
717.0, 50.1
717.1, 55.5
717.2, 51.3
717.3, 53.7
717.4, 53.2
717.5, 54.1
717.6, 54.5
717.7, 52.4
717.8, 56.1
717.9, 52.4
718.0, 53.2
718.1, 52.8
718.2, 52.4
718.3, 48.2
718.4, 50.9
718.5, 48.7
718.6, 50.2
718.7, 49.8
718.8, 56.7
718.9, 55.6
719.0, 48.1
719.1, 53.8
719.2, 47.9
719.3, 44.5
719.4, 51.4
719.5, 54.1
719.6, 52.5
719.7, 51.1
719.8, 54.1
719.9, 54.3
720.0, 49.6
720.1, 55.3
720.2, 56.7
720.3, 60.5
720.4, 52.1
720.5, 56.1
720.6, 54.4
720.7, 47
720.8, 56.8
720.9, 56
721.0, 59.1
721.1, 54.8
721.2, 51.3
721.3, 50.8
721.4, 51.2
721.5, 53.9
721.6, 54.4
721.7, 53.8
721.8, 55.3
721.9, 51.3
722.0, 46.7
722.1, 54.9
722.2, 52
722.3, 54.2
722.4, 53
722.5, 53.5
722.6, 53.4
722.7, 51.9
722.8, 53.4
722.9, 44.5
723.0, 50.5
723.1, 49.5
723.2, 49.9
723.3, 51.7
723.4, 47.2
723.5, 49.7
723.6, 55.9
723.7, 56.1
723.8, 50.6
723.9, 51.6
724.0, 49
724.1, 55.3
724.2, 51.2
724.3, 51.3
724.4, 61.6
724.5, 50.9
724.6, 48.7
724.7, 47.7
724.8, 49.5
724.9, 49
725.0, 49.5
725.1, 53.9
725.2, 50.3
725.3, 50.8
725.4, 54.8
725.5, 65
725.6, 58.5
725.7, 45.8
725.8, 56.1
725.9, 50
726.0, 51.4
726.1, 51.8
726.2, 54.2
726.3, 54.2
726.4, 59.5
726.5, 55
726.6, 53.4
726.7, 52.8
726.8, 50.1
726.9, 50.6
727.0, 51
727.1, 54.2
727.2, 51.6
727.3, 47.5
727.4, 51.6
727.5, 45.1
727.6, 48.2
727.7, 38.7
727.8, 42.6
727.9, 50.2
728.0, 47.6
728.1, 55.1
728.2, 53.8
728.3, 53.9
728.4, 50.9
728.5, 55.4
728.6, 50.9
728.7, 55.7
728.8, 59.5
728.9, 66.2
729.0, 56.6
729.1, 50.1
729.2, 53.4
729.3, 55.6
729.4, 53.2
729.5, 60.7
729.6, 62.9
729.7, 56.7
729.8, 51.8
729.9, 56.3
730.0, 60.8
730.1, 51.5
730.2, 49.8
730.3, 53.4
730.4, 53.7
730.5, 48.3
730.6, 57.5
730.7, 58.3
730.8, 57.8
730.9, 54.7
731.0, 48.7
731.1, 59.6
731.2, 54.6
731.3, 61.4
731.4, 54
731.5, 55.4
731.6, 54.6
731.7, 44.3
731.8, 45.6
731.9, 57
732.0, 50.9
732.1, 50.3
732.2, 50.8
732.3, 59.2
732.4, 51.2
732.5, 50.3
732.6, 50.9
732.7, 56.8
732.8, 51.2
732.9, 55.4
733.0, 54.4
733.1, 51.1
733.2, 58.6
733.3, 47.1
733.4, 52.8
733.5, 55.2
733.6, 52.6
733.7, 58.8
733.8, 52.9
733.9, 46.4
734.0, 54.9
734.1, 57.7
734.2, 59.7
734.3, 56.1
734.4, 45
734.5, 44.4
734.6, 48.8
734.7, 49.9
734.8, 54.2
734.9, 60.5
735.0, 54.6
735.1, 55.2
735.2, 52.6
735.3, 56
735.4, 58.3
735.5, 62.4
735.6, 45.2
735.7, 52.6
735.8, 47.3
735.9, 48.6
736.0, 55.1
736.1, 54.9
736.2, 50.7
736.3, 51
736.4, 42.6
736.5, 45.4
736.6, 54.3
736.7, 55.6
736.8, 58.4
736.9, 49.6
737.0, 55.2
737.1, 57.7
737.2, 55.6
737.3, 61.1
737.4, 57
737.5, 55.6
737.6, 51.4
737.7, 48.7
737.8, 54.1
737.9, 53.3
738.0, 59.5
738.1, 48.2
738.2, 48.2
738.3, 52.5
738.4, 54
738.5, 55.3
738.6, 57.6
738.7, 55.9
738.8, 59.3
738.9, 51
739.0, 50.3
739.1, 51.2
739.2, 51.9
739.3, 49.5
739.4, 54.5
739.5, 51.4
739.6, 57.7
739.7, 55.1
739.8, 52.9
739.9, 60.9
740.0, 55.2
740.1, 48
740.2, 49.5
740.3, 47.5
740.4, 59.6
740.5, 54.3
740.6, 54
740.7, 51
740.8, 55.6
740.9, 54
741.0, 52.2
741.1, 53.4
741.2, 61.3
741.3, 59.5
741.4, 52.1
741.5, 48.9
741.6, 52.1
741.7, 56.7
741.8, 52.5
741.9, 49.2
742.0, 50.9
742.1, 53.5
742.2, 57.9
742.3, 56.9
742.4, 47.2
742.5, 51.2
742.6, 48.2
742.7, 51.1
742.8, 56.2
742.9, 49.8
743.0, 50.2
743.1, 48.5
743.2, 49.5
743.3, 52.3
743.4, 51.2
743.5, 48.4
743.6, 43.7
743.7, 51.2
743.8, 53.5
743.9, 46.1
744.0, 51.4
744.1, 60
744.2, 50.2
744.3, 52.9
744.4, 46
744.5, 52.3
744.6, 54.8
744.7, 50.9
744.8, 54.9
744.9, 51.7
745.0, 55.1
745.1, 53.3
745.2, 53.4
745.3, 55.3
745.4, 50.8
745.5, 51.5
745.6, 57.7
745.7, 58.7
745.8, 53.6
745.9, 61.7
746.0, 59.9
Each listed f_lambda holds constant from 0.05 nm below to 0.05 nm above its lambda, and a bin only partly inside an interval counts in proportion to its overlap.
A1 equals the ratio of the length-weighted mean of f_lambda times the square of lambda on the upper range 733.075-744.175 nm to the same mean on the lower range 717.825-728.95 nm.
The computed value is 1.06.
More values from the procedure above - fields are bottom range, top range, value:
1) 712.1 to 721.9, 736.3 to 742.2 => 1.12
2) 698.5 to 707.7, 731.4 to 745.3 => 1.12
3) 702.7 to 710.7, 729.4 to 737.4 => 1.13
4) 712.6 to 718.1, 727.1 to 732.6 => 1.12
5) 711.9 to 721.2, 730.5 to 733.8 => 1.11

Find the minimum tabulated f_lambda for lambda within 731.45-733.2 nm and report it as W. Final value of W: 44.3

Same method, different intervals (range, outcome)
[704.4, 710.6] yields 42.7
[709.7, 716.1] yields 39.2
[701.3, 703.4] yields 46.3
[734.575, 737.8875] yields 42.6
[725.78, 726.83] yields 50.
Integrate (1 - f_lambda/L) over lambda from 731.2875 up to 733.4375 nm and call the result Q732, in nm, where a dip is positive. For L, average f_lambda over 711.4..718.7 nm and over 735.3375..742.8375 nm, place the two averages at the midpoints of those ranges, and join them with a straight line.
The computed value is -0.02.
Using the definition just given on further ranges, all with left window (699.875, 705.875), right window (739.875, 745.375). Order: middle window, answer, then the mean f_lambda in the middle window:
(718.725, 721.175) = -0.049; 53.4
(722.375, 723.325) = 0.023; 51.1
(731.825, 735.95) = -0.053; 53.1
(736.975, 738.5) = -0.050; 54.2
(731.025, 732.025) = -0.025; 53.7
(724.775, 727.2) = -0.028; 53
